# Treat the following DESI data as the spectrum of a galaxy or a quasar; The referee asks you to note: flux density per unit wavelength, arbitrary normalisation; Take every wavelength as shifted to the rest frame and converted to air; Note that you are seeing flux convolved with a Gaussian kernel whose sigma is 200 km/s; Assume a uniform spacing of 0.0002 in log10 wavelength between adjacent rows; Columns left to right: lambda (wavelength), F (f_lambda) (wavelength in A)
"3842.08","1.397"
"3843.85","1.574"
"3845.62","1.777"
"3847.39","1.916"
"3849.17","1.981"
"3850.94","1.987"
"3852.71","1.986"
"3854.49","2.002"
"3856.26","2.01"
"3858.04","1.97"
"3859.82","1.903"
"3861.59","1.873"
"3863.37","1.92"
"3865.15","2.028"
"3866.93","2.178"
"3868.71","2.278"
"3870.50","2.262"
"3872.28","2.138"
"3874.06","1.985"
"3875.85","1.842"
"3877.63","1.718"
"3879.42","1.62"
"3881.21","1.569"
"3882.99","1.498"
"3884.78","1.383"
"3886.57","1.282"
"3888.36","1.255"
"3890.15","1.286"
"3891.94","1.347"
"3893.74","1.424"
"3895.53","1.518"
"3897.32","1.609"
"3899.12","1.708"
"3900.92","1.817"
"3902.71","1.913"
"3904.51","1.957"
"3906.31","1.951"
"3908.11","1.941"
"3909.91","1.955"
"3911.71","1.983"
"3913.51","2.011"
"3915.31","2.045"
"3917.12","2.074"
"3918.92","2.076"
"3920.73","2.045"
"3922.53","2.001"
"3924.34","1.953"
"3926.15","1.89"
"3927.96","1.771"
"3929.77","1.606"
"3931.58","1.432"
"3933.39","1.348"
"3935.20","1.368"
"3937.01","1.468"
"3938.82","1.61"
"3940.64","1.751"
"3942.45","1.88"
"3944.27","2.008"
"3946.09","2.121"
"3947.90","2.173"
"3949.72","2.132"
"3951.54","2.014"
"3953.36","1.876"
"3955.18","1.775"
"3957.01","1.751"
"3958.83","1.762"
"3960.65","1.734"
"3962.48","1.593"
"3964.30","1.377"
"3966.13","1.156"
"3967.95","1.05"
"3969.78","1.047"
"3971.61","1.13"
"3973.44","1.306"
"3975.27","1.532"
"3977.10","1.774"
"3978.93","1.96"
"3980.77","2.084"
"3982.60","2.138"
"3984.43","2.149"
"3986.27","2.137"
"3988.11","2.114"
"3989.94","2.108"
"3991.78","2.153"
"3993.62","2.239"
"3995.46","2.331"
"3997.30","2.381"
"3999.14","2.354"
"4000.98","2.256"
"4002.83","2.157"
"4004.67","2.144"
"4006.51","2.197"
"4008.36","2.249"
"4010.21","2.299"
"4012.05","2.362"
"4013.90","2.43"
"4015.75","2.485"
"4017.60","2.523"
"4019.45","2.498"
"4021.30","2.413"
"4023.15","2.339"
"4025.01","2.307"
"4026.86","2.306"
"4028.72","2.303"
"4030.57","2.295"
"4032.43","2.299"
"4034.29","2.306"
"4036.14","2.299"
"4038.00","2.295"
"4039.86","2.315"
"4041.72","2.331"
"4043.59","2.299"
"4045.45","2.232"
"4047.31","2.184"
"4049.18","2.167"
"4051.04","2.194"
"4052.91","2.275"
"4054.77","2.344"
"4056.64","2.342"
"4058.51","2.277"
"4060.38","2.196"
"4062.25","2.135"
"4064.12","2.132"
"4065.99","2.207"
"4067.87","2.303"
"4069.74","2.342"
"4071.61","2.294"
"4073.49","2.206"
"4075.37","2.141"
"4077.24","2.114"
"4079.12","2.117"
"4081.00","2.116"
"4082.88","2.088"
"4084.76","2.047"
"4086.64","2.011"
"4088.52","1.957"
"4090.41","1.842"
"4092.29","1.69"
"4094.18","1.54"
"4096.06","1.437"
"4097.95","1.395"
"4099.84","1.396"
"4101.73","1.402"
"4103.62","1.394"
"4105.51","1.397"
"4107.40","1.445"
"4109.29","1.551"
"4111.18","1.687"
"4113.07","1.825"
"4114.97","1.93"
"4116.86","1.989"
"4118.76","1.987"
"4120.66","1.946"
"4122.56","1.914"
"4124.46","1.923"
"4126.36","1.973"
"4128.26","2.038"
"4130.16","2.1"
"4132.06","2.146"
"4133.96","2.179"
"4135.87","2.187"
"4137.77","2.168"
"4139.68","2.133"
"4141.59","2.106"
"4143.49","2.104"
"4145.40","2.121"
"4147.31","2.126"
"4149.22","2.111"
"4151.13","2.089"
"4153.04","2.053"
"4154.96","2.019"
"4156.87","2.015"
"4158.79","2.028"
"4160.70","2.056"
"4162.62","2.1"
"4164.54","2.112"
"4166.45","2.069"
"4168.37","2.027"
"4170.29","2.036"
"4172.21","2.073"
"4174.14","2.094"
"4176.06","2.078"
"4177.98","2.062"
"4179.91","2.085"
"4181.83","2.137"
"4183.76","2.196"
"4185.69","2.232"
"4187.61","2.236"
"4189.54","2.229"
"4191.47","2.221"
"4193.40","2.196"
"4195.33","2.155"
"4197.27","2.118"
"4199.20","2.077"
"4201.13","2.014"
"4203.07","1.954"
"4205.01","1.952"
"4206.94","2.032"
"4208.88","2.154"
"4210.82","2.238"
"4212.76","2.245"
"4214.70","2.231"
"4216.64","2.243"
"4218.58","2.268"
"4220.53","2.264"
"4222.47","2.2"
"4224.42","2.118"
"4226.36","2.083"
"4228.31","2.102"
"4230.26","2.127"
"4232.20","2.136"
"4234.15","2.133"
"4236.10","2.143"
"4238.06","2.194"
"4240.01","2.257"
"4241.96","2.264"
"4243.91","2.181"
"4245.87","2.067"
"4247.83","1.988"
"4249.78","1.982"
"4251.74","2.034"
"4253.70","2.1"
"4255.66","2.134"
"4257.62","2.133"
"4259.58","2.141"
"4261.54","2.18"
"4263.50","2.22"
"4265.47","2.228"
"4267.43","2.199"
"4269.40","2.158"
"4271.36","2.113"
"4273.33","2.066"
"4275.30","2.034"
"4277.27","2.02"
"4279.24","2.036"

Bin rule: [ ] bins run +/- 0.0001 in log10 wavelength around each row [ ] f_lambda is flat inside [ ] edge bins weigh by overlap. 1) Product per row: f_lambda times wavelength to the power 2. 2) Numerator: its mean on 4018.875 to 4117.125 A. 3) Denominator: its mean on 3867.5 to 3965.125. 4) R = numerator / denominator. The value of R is 1.24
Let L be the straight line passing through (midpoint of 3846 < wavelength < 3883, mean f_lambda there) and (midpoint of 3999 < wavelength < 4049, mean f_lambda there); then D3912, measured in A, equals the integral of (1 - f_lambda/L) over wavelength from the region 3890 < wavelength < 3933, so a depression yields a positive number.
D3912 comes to 5.1 A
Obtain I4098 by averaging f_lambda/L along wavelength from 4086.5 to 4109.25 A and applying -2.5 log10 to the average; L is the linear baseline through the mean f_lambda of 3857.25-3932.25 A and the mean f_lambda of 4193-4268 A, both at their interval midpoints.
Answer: 0.276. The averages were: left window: 1.81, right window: 2.14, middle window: 1.56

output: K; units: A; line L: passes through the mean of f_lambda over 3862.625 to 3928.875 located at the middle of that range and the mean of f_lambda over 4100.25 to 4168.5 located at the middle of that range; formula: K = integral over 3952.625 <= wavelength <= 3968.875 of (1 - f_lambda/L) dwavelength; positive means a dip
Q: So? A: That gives 2.57 A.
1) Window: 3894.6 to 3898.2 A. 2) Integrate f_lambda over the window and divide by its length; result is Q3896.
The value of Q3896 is 1.57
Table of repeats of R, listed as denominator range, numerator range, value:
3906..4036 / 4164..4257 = 1.21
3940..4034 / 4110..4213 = 1.12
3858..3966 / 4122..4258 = 1.36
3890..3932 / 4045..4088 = 1.30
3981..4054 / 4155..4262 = 1.02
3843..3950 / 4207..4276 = 1.40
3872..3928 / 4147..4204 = 1.36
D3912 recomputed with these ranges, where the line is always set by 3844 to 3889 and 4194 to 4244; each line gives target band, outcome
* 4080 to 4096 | 1.2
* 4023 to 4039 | -2.5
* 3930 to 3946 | 2.3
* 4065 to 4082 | -1.5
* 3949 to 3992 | 4.5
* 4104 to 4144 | 2.7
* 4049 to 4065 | -1.7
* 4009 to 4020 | -2.5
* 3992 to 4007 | -2.2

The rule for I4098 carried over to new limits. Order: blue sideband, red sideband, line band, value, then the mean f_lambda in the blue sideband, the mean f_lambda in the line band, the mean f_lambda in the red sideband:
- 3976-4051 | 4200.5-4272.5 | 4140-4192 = 0.04 mag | 2.25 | 2.1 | 2.14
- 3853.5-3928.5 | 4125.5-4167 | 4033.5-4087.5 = -0.11 mag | 1.83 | 2.22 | 2.09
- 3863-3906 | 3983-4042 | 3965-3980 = 0.47 mag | 1.73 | 1.38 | 2.29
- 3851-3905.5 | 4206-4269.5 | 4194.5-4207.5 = 0.04 mag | 1.78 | 2.04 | 2.16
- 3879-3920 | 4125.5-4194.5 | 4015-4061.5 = -0.20 mag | 1.71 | 2.31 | 2.11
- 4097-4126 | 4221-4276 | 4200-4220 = -0.07 mag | 1.68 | 2.14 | 2.13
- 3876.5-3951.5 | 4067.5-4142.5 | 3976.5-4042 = -0.23 mag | 1.75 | 2.26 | 1.91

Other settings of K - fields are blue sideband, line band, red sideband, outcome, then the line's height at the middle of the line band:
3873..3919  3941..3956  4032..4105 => -1.4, 1.82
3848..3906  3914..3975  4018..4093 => 7.5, 1.95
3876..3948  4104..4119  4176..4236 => 2.3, 2.01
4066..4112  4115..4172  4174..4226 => -2.1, 1.99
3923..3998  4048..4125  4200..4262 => 0.0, 1.95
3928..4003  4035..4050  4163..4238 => -2.7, 1.92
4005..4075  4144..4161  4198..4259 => 1.0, 2.2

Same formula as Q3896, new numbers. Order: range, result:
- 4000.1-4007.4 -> 2.19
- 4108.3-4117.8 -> 1.8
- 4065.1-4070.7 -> 2.29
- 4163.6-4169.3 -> 2.07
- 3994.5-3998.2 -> 2.35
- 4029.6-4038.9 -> 2.3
